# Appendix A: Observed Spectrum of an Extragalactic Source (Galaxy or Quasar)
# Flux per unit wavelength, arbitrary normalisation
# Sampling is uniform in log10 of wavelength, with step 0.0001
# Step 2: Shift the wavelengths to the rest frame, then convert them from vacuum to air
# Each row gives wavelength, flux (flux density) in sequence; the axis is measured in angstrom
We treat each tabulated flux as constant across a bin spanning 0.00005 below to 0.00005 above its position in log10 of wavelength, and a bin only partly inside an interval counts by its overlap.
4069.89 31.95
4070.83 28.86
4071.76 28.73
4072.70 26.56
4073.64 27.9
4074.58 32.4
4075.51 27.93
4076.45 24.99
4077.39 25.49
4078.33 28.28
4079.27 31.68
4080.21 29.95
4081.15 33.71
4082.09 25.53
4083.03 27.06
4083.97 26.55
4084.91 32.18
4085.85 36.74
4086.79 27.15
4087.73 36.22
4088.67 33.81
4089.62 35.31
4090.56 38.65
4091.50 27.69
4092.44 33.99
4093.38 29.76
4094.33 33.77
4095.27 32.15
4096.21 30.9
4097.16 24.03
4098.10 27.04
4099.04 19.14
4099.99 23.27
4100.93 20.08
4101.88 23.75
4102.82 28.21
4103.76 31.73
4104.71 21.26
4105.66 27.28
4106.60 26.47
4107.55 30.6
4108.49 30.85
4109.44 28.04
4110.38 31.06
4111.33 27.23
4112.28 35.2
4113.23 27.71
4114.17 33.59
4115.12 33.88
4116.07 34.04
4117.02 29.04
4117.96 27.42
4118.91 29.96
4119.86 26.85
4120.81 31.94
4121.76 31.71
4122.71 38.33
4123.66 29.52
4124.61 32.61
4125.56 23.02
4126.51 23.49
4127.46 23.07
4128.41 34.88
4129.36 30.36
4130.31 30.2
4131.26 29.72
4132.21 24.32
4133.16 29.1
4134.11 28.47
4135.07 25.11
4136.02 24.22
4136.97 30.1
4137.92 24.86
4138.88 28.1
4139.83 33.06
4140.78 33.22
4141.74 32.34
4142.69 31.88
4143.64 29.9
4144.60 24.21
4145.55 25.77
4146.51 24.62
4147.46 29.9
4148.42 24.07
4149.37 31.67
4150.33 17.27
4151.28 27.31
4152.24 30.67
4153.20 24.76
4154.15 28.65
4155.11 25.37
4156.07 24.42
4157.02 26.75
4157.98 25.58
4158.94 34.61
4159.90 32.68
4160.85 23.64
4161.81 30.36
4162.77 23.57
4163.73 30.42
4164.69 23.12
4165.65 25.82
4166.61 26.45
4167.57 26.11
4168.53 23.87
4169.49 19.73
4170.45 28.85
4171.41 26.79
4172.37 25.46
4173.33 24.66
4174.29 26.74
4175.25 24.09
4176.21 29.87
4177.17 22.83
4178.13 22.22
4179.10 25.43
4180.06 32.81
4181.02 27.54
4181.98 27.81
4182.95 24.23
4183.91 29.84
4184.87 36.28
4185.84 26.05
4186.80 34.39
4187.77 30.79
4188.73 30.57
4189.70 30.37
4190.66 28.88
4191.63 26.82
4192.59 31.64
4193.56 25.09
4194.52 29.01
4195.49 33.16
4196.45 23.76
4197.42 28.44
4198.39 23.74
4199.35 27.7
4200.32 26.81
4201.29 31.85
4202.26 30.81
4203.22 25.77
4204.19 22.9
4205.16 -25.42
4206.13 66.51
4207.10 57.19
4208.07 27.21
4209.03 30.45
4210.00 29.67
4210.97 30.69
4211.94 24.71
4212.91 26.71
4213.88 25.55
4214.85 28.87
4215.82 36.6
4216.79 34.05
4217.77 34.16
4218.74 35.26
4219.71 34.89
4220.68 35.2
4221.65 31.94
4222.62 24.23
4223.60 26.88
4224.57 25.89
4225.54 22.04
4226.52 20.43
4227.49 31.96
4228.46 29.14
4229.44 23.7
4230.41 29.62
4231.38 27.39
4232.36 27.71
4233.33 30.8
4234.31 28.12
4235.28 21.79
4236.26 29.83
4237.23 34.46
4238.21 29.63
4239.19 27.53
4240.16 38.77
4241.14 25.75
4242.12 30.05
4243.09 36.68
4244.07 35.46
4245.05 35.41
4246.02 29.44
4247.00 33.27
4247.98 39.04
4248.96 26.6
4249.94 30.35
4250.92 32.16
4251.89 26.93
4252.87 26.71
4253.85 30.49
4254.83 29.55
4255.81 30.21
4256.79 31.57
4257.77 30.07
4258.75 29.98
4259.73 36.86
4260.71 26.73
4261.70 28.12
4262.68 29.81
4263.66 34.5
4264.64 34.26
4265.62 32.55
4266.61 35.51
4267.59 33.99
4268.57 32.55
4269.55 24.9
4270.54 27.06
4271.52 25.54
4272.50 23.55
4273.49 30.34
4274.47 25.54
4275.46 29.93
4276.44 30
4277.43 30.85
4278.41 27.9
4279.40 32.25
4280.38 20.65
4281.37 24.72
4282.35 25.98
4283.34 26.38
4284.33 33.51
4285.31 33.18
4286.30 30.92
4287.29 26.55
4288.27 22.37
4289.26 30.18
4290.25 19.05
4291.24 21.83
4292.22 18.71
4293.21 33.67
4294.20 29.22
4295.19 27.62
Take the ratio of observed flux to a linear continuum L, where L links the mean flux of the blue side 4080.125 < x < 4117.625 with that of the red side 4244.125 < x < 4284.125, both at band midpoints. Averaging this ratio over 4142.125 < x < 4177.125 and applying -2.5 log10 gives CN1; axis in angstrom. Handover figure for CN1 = 0.12 mag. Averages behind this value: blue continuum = 29.6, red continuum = 29.9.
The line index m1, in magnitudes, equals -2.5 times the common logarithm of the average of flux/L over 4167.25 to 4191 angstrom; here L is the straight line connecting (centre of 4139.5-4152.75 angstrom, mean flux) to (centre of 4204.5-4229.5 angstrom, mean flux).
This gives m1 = 0.05 mag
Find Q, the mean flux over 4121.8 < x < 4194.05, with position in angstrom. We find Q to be 27.8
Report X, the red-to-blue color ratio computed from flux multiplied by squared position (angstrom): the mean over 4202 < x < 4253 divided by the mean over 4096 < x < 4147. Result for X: 1.10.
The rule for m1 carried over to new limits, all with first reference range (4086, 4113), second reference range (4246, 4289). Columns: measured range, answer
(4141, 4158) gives 0.09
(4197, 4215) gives 0.04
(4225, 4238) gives 0.08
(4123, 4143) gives 0.02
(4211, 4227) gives 0.01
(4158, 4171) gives 0.10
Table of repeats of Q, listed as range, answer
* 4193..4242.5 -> 29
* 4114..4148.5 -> 29.1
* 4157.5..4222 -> 28.6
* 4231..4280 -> 30.4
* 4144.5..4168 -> 26.8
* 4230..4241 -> 29.5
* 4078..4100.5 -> 30.2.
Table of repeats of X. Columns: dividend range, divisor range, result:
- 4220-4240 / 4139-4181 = 1.08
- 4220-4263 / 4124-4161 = 1.12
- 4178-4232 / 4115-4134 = 1.02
